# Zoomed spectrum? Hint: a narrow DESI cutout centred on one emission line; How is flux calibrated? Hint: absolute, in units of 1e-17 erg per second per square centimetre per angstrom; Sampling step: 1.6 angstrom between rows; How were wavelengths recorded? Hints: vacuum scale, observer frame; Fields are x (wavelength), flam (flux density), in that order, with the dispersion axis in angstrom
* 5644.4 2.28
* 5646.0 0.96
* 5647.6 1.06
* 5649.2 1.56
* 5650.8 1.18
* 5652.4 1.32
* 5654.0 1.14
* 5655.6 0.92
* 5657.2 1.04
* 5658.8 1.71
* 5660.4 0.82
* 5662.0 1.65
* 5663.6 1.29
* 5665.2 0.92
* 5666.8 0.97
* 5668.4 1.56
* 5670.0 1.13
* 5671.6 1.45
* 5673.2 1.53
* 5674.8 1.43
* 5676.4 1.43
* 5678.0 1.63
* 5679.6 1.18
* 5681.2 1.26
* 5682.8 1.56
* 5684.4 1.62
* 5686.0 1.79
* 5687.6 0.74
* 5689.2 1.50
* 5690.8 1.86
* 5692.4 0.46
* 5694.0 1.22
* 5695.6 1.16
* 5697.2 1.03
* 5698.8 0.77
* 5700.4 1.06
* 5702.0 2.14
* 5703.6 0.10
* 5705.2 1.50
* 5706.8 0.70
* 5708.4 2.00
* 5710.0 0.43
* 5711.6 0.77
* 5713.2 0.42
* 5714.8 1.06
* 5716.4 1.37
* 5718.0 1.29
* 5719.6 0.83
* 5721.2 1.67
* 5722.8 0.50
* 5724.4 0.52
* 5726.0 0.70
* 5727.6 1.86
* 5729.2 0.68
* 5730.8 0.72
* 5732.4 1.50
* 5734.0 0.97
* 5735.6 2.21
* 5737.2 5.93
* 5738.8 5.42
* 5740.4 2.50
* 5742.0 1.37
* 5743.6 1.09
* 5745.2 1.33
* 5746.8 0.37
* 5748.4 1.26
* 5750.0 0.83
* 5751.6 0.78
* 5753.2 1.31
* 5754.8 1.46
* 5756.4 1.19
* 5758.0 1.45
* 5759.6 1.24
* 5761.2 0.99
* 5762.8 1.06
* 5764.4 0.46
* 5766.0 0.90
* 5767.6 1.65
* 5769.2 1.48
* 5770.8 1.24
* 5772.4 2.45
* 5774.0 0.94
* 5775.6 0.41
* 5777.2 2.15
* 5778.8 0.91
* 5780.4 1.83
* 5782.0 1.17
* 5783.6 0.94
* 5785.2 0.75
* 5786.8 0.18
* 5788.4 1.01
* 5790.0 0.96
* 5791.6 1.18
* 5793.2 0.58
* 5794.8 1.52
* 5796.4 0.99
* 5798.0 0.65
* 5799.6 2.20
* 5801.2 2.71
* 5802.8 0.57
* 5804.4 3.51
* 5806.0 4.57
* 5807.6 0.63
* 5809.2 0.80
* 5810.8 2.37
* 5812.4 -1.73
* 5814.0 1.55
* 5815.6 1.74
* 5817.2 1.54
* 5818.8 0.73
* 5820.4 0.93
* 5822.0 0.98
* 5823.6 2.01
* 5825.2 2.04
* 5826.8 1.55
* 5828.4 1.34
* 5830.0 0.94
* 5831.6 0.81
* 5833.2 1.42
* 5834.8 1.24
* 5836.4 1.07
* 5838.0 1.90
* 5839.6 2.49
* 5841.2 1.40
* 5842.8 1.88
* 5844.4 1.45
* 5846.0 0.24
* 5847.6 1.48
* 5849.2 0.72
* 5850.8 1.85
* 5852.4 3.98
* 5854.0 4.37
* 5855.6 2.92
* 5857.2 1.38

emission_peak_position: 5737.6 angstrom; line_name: H-beta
